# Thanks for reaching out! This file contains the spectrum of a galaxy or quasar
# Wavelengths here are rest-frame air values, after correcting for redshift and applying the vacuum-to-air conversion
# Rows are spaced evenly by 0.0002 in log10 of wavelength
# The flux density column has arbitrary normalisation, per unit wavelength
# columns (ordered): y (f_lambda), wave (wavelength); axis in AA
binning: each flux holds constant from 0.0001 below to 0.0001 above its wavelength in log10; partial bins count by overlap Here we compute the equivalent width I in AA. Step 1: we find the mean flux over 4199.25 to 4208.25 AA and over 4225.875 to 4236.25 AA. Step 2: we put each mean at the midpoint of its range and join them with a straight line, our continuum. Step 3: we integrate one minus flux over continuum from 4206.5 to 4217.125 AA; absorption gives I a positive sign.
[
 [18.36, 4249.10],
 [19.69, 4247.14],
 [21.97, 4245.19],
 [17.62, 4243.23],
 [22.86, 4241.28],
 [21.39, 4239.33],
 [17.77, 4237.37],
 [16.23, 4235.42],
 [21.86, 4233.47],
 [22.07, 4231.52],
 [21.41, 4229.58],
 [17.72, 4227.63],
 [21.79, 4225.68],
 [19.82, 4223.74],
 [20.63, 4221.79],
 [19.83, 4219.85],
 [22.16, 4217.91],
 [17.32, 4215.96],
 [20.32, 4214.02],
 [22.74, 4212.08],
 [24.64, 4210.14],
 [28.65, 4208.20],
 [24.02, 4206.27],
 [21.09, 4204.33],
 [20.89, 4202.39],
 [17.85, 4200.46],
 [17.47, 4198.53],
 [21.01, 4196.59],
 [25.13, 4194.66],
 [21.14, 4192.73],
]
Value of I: -0.8 AA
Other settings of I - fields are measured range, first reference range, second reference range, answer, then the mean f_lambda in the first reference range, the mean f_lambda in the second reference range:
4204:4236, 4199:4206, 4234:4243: -2.43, 20.2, 19.5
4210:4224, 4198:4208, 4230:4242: 0.00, 21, 20.4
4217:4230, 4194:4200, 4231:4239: -0.38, 20.7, 19.5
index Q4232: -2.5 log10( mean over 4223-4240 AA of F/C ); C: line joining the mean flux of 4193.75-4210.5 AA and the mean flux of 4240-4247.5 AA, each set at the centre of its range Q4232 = 0.060 mag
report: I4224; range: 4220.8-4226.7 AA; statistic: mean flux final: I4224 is 20.7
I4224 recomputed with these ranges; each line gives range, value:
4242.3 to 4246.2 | 19.8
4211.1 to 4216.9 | 20.2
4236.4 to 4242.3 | 20.6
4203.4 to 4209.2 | 24.6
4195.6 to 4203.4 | 19.3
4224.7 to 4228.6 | 19.8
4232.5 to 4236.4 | 19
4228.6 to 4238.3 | 19.9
